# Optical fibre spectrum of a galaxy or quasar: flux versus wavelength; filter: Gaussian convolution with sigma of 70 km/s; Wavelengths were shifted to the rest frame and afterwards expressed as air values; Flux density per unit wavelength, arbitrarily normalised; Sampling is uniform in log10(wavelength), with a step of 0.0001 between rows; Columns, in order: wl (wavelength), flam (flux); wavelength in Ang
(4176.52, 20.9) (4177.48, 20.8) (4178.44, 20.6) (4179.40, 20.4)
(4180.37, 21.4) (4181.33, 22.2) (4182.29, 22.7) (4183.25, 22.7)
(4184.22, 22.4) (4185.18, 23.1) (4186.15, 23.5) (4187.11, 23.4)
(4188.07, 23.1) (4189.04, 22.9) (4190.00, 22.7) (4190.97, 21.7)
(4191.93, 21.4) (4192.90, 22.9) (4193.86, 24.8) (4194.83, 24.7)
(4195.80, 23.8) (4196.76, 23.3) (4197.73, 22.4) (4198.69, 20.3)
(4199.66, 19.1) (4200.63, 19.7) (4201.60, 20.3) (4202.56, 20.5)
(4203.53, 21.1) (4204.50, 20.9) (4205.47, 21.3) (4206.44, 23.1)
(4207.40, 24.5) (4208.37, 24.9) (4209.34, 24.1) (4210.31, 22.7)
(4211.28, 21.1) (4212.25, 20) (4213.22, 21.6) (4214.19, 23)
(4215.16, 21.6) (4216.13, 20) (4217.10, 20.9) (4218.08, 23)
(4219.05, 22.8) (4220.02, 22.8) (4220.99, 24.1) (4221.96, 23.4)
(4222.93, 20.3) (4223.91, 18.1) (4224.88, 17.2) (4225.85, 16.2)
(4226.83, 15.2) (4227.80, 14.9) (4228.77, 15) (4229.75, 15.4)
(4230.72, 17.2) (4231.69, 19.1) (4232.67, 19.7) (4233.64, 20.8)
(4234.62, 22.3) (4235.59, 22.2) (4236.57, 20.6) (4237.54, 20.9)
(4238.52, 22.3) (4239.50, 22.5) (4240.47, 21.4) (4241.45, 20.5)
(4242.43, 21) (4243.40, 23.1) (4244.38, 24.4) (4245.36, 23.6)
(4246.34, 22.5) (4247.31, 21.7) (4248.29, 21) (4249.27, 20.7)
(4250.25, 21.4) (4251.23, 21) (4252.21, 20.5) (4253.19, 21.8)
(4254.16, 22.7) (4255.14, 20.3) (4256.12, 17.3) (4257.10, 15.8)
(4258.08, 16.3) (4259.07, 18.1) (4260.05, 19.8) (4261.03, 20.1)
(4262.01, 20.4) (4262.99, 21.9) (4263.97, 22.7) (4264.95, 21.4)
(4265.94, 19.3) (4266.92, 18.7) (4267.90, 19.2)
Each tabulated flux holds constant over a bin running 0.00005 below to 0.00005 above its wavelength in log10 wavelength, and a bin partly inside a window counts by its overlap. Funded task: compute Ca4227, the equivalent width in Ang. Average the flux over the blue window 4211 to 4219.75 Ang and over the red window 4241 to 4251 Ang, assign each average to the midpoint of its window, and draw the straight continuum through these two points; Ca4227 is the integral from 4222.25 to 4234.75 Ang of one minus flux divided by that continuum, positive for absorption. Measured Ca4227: 2.3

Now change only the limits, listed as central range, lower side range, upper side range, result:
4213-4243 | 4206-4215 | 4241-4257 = 2.6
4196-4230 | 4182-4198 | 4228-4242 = 1.1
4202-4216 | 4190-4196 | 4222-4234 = -1.0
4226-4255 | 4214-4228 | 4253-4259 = -1.6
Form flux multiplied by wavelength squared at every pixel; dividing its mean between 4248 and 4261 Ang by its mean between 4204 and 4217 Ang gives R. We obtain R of 0.91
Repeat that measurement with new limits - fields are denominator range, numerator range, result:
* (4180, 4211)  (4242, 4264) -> 0.95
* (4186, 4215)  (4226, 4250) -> 0.93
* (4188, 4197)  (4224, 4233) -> 0.73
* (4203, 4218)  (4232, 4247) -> 1.00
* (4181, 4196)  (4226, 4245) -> 0.88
